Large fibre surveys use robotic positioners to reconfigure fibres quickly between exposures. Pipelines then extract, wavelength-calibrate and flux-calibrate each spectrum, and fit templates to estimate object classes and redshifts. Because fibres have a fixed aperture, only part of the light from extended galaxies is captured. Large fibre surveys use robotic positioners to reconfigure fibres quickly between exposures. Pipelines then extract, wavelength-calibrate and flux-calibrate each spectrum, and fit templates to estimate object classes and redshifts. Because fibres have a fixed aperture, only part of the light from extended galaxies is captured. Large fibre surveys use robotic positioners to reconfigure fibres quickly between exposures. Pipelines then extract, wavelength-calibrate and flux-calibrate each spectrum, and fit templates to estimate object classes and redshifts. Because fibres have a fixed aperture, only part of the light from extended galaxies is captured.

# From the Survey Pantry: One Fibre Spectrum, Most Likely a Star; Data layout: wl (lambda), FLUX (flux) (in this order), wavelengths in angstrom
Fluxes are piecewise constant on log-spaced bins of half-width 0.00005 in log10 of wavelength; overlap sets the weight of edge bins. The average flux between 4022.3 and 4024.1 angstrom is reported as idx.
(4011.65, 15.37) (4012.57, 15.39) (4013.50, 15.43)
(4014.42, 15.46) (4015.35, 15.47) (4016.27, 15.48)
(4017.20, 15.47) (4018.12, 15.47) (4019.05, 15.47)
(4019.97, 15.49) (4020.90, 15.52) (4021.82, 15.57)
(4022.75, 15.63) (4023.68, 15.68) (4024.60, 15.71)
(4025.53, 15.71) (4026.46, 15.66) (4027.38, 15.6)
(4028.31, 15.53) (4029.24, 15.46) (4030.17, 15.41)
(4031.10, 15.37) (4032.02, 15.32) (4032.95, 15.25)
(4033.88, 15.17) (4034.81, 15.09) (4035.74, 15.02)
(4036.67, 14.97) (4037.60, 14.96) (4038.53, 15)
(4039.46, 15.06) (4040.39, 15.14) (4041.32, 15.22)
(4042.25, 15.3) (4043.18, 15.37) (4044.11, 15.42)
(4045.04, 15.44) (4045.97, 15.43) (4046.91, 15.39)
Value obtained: 15.6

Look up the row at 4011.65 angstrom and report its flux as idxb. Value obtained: 15.37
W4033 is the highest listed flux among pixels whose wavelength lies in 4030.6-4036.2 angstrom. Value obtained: 15.37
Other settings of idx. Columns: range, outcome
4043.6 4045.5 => 15.4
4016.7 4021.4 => 15.5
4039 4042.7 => 15.2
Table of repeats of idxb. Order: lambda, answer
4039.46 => 15.06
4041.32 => 15.22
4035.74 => 15.02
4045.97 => 15.43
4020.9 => 15.52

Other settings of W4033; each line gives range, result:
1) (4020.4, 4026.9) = 15.71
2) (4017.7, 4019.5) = 15.47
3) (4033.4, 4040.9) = 15.17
